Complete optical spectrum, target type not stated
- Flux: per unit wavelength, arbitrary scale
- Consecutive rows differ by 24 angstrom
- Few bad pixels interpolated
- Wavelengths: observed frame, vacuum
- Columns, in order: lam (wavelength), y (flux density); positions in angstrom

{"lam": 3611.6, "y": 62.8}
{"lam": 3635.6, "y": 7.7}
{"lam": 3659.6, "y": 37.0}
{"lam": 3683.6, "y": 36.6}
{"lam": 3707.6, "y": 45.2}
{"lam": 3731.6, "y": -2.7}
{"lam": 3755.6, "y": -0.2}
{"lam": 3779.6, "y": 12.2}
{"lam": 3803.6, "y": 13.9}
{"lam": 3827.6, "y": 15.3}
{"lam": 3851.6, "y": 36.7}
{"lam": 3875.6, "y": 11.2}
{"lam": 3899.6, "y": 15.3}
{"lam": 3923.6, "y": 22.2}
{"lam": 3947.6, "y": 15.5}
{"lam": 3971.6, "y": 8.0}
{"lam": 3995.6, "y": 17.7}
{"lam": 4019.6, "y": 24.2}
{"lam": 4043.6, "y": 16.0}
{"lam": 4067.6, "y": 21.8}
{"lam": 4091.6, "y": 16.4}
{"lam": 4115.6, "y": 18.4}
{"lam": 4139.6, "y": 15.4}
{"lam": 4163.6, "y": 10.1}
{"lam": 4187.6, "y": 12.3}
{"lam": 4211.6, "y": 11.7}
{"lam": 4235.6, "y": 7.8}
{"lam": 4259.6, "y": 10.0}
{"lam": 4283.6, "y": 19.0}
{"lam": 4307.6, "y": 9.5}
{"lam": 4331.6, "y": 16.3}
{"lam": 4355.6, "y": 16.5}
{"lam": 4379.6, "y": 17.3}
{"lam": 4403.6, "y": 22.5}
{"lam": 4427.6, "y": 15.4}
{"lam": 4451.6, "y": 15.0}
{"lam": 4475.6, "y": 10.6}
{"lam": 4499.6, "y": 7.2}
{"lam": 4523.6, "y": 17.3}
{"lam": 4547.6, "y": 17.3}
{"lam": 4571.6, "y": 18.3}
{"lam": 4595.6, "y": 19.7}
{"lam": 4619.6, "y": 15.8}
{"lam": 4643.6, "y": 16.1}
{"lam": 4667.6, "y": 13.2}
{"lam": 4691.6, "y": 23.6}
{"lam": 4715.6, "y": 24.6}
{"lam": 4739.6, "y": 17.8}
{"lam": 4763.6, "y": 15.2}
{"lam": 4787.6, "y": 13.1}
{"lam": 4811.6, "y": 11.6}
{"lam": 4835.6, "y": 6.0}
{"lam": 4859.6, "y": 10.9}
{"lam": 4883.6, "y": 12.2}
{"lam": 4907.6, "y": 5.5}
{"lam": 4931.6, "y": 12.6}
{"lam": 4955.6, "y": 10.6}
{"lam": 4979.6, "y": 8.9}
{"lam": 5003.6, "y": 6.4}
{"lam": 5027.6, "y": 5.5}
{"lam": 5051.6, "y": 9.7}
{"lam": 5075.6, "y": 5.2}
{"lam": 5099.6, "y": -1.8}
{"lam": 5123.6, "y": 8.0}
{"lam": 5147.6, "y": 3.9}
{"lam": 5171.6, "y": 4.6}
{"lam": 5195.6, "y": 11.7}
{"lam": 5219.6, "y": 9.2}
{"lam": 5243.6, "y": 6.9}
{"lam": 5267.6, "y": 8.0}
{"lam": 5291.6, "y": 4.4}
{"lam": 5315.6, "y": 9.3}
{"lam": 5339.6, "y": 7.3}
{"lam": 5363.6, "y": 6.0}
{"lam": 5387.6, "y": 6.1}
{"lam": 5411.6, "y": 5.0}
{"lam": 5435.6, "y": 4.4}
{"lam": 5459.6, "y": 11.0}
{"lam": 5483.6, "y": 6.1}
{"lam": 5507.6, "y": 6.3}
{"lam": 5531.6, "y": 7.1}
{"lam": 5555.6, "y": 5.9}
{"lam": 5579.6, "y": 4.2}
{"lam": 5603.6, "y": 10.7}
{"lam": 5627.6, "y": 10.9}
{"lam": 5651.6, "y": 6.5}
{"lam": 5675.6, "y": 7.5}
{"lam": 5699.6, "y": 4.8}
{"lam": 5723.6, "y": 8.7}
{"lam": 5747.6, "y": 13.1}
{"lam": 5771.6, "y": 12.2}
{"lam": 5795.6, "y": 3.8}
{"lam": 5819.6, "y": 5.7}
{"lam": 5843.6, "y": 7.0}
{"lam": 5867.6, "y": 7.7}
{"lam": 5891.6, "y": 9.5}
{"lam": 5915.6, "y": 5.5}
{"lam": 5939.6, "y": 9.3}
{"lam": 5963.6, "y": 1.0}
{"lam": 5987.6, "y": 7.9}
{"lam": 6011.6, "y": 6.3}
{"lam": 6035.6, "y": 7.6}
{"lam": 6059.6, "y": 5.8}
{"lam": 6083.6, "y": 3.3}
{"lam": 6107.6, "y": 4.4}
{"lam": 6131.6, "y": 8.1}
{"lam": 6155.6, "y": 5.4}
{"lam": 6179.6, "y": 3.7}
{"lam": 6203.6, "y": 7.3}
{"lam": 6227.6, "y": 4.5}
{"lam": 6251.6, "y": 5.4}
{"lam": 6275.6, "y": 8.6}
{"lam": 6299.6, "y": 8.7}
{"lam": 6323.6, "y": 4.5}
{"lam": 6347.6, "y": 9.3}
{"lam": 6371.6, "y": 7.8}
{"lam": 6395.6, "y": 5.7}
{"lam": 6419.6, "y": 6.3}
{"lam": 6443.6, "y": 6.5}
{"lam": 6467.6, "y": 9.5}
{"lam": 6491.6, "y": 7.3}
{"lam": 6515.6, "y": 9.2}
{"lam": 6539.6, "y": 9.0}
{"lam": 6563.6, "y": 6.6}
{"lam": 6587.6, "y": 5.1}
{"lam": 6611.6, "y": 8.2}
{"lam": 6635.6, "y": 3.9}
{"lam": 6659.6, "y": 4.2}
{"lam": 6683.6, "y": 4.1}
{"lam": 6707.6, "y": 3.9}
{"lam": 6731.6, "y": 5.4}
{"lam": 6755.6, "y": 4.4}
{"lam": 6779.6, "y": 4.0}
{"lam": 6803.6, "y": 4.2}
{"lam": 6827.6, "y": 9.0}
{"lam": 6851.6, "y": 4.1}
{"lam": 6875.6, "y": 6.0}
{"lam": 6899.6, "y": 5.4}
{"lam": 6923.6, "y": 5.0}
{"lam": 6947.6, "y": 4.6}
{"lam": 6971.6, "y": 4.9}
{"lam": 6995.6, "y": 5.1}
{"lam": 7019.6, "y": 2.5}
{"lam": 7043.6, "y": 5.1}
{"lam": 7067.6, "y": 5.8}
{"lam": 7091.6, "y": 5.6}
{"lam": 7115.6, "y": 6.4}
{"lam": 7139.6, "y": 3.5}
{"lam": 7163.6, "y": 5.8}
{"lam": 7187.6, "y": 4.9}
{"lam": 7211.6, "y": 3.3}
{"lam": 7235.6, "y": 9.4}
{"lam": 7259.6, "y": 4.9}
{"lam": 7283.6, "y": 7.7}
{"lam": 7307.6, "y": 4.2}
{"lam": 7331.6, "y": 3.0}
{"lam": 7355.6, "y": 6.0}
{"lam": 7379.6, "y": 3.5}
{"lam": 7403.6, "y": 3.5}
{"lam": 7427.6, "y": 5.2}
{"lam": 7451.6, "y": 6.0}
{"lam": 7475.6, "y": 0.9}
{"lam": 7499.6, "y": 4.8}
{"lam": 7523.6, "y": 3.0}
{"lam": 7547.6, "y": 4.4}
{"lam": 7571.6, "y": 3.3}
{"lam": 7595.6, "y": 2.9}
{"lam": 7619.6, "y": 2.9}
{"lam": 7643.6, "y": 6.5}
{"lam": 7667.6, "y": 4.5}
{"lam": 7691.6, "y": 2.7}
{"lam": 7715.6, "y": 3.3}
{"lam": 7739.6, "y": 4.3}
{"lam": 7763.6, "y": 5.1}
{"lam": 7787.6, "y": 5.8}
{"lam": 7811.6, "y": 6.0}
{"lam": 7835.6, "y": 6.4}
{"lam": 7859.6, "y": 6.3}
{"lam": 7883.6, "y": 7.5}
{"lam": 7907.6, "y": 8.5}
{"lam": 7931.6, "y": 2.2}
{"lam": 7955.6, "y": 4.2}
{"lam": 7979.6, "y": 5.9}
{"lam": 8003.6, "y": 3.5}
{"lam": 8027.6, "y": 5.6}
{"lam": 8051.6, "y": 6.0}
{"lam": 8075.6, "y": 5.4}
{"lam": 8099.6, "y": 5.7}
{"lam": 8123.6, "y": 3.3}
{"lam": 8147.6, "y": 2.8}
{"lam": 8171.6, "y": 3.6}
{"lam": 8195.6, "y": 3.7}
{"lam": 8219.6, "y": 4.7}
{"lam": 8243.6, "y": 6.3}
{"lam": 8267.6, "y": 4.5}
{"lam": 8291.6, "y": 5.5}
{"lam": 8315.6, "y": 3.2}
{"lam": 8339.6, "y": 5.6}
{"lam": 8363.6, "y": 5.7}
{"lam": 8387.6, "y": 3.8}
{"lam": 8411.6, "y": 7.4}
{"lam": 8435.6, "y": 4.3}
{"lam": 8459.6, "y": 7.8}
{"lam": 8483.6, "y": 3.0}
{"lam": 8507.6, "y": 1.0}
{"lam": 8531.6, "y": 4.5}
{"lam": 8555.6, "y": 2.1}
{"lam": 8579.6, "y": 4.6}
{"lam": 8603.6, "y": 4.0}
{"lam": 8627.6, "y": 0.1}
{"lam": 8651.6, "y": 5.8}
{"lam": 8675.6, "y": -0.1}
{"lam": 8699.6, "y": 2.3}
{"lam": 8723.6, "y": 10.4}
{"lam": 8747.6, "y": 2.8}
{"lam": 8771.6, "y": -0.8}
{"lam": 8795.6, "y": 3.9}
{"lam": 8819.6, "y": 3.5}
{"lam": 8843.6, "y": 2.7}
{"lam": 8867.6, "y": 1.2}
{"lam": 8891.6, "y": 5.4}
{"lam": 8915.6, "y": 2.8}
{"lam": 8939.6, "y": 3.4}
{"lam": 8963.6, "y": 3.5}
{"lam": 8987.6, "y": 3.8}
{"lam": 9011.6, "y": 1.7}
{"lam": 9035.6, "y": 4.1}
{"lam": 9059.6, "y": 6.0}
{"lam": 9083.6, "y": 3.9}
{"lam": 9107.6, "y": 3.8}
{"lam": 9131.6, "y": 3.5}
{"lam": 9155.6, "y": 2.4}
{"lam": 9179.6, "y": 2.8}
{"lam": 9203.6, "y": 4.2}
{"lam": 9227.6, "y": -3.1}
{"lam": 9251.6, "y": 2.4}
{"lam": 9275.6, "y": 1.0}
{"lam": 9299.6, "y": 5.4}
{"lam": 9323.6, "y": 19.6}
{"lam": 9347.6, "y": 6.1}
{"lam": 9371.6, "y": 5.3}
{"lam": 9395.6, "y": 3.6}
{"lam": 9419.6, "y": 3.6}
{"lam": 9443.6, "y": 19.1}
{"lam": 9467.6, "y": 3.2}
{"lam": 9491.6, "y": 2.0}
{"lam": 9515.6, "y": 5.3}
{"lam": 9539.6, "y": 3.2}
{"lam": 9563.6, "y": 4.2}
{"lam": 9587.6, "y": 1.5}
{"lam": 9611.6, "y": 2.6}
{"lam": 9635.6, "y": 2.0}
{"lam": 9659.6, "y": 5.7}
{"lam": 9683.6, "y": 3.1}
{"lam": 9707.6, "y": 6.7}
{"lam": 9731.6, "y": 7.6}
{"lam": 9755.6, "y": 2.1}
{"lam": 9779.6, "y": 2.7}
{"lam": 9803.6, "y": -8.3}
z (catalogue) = 0.742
